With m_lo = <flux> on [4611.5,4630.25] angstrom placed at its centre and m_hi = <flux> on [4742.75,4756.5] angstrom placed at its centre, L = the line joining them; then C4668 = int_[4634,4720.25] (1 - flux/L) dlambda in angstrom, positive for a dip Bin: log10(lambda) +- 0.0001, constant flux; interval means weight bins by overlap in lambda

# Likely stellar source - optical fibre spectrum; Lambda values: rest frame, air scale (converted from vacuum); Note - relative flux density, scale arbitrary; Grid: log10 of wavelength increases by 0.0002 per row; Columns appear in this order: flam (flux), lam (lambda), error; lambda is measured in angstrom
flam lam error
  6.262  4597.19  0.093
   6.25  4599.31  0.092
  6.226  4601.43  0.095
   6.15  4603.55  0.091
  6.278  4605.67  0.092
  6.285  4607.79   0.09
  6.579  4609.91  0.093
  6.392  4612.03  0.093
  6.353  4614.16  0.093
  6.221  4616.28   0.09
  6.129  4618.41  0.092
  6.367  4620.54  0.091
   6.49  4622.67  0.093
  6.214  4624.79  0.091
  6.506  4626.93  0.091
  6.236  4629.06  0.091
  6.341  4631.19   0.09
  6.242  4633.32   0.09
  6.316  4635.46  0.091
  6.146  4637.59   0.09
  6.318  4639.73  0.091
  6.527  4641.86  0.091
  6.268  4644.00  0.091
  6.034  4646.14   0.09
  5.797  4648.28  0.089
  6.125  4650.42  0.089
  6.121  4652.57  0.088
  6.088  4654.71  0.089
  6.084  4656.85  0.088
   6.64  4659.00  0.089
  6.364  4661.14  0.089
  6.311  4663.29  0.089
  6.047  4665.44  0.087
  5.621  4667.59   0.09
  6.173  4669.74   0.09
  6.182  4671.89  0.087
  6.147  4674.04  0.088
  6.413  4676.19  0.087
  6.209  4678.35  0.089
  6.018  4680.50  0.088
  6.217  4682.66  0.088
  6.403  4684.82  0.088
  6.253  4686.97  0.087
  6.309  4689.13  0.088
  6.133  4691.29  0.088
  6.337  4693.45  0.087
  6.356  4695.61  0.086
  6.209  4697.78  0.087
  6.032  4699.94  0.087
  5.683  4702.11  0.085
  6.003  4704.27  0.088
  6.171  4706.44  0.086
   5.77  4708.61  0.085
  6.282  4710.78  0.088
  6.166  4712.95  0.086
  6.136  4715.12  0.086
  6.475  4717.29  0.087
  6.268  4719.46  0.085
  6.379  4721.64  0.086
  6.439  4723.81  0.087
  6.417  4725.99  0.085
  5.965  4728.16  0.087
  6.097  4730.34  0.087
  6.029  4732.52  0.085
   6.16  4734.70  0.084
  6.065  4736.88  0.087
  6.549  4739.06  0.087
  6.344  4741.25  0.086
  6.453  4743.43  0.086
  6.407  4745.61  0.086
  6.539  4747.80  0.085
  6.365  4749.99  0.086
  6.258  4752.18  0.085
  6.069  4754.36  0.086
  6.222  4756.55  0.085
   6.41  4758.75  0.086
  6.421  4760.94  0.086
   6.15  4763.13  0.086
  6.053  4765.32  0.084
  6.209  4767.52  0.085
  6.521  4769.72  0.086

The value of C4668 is 2.0 angstrom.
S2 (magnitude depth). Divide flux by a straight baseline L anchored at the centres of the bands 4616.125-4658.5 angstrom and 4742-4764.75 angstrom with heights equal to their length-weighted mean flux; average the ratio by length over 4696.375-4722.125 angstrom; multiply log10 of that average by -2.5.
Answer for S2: 0.029 mag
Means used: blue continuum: 6.23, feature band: 6.13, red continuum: 6.33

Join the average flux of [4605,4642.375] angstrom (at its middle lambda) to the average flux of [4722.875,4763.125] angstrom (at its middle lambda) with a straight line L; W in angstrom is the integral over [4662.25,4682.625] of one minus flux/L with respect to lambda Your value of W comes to 0.6 angstrom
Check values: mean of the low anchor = 6.33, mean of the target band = 6.13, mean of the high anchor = 6.29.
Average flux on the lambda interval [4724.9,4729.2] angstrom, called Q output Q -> 6.2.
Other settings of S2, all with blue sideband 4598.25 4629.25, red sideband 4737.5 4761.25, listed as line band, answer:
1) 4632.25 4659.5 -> 0.02 mag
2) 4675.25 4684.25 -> 0.02 mag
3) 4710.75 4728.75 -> 0.01 mag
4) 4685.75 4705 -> 0.03 mag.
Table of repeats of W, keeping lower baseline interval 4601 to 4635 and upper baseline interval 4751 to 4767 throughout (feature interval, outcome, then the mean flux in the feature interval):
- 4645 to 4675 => 0.8 angstrom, 6.12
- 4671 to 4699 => 0.1 angstrom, 6.25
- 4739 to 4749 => -0.3 angstrom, 6.44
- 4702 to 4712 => 0.4 angstrom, 6.01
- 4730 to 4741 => 0.1 angstrom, 6.2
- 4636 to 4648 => 0.1 angstrom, 6.23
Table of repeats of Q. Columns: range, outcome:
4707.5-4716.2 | 6.09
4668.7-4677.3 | 6.23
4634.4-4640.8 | 6.27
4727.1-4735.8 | 6.06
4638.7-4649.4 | 6.19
